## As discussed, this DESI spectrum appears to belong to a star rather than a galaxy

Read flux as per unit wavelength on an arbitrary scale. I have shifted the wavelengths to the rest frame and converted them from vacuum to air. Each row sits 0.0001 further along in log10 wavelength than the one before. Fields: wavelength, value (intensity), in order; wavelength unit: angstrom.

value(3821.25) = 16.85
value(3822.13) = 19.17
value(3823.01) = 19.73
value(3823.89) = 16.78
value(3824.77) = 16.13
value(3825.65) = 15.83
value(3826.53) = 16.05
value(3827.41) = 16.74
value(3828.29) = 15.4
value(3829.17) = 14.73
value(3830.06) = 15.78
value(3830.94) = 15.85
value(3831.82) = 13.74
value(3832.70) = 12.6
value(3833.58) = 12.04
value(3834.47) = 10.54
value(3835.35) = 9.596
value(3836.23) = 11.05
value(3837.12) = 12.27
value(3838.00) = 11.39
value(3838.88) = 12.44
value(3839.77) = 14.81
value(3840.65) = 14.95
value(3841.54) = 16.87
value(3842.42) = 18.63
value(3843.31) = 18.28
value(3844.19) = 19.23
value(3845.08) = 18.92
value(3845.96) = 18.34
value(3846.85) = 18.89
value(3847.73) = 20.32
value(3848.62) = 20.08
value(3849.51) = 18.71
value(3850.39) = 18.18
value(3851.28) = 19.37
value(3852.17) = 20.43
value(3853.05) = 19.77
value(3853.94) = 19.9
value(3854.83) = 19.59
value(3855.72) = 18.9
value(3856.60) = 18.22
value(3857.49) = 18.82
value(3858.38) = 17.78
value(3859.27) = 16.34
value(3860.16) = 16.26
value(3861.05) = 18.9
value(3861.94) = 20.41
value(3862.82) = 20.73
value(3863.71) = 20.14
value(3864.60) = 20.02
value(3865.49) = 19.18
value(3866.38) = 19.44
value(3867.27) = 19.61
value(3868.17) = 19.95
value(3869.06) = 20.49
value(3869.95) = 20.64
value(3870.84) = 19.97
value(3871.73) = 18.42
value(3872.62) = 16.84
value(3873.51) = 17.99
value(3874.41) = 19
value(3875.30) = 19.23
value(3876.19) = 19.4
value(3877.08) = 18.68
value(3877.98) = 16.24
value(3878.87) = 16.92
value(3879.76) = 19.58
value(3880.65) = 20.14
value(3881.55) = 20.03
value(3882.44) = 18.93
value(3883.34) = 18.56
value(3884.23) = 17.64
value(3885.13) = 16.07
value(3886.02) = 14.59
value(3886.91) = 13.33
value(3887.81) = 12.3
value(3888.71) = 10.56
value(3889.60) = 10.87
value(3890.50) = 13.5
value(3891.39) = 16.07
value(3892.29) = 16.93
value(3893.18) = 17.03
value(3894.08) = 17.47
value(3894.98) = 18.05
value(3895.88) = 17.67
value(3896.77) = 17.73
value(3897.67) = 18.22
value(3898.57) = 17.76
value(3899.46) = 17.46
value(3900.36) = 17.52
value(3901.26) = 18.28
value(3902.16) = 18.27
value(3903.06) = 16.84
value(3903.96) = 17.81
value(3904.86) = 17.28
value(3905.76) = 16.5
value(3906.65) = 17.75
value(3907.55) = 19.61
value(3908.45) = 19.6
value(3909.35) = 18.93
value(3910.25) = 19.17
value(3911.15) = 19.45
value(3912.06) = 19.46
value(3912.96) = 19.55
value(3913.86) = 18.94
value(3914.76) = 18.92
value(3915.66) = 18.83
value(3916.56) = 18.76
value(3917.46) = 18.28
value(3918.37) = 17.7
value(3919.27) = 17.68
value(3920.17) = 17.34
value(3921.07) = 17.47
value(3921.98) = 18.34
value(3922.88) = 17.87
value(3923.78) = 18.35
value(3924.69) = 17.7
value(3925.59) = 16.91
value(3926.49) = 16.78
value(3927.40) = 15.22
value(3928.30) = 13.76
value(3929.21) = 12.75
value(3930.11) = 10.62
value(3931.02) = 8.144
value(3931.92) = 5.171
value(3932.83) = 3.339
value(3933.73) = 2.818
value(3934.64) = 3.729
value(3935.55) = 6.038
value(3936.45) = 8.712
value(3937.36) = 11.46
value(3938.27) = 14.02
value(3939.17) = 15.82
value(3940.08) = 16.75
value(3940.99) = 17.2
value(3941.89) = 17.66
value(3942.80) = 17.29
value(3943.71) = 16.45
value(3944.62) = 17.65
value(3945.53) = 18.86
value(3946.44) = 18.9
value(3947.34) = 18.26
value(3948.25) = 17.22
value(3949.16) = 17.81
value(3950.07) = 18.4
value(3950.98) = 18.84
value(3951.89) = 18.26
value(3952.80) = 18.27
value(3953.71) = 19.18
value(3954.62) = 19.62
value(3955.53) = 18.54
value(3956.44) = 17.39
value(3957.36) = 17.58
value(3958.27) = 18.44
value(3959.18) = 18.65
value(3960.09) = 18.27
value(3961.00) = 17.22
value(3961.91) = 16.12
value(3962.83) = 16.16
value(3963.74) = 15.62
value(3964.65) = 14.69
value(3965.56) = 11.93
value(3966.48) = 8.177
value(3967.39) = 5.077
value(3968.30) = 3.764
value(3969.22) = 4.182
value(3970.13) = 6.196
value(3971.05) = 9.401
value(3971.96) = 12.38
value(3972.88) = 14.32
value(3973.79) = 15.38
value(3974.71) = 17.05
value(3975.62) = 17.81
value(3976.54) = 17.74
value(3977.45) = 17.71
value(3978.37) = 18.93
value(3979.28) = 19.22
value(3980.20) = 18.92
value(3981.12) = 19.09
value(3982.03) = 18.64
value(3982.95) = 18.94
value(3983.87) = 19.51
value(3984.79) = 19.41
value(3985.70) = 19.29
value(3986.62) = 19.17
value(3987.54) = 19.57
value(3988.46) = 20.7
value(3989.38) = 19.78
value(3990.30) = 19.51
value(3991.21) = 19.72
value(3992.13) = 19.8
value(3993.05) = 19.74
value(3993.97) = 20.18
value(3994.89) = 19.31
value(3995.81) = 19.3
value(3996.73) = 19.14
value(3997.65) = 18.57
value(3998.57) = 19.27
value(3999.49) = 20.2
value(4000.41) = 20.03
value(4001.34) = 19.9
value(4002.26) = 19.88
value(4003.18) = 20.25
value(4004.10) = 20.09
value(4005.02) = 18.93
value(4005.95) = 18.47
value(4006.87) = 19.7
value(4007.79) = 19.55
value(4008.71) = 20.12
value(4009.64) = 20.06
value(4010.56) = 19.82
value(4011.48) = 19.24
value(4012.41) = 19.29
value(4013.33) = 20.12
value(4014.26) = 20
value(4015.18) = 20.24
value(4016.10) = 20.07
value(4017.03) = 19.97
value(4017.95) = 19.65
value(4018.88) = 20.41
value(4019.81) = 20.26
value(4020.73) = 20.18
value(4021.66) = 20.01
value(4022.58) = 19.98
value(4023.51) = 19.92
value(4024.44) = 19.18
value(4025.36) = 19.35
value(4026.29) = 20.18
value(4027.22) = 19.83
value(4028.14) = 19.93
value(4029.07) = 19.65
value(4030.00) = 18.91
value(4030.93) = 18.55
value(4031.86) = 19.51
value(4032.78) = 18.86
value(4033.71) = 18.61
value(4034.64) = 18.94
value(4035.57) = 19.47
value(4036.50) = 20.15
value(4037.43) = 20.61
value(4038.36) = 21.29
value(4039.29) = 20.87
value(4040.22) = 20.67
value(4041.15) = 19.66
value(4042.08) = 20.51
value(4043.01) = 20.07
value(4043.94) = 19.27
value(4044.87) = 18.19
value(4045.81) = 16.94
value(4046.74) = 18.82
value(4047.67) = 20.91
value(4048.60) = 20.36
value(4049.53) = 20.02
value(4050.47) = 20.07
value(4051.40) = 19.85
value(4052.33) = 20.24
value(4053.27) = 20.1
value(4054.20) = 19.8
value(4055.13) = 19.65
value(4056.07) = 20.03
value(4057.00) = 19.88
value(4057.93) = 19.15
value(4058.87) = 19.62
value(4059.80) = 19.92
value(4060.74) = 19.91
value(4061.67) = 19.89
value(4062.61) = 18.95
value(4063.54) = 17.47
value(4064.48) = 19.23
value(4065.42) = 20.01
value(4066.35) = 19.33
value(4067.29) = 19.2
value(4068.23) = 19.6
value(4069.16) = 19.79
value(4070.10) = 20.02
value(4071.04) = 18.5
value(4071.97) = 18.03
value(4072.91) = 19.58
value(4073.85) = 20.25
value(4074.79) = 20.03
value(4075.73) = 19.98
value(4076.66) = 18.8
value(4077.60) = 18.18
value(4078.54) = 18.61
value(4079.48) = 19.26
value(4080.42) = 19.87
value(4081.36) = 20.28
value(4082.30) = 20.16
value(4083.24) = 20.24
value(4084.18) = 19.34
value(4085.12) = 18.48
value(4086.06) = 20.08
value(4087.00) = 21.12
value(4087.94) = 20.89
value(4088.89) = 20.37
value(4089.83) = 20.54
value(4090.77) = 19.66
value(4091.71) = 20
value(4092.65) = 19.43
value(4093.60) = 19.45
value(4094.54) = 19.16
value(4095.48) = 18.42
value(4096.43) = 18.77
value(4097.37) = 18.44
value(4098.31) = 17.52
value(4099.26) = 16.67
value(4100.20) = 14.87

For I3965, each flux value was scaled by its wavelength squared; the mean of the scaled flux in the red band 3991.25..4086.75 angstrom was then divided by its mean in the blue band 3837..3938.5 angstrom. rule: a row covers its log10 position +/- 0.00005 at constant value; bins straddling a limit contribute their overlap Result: 1.26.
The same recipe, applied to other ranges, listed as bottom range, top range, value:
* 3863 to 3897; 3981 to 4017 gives 1.18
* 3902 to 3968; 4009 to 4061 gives 1.31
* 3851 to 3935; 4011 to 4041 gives 1.24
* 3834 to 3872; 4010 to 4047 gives 1.21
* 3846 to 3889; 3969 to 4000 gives 1.02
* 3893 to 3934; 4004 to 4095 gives 1.27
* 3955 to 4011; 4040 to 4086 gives 1.18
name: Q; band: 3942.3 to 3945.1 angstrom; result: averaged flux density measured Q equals 17.1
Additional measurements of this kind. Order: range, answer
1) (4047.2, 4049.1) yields 20.7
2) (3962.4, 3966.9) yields 13.3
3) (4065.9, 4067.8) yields 19.2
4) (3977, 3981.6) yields 18.8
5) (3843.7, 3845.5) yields 19.1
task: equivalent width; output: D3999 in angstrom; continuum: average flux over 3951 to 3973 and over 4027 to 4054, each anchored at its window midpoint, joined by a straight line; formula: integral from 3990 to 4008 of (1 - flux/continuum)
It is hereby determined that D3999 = -2.99 angstrom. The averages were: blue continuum 14.2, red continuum 19.7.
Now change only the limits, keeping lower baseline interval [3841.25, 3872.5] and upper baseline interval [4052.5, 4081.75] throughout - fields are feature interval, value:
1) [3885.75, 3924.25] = 3.77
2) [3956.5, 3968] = 2.70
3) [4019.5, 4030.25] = -0.22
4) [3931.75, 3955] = 5.59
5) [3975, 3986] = 0.33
